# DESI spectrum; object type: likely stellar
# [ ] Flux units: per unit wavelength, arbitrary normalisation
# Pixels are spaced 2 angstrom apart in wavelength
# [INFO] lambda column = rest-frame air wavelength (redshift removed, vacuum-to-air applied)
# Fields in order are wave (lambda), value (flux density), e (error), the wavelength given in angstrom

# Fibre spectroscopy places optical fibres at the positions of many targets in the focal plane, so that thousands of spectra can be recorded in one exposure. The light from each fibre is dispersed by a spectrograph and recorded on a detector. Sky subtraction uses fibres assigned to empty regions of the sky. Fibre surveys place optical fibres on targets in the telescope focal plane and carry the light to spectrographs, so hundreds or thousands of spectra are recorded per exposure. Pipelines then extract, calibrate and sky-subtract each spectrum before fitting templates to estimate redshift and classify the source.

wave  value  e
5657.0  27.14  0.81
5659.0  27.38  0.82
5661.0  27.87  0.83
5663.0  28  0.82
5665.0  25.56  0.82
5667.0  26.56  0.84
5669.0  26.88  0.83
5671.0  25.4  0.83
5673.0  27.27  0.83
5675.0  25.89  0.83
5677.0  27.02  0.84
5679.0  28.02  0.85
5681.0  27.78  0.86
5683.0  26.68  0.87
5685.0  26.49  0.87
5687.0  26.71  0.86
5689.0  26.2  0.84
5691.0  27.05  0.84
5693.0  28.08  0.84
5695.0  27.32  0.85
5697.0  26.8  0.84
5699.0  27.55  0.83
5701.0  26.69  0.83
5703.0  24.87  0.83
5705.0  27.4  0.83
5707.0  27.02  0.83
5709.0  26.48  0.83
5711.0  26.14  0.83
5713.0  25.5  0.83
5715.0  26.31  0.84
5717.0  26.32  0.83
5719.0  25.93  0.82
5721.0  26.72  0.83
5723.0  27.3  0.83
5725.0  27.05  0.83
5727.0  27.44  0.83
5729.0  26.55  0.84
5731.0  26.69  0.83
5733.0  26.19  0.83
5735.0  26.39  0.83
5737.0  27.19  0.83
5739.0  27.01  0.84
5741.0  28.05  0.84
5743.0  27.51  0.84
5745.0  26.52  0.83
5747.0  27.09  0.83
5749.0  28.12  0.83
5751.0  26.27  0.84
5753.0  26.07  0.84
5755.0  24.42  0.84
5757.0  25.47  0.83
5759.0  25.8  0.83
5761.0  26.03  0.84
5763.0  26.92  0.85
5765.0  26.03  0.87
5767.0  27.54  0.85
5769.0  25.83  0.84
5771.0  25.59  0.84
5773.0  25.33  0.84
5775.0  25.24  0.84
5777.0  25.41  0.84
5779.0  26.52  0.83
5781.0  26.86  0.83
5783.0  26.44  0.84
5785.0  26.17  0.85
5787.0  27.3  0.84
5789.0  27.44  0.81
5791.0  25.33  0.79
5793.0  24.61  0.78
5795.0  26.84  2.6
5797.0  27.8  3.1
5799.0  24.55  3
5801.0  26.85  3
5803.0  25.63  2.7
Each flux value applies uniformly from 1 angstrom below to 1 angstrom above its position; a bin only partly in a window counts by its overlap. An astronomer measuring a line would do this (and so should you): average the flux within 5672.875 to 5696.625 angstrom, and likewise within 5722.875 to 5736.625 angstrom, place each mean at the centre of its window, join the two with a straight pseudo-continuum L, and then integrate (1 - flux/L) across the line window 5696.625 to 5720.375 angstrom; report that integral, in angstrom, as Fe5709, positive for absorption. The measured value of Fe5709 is 0.4 angstrom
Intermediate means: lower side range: 27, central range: 26.4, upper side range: 26.8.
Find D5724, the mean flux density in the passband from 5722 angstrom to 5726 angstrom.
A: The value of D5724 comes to 27.2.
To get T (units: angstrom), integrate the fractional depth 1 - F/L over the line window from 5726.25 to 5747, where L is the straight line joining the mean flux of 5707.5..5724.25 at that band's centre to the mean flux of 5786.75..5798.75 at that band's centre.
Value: -0.46 angstrom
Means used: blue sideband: 26.4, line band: 27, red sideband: 26.4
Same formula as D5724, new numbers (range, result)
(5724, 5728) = 27.2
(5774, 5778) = 25.3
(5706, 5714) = 26.3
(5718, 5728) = 26.9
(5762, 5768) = 26.8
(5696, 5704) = 26.5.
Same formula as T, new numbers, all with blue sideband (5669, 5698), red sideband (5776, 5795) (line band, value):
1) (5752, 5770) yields 0.3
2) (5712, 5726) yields 0.1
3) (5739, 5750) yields -0.4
